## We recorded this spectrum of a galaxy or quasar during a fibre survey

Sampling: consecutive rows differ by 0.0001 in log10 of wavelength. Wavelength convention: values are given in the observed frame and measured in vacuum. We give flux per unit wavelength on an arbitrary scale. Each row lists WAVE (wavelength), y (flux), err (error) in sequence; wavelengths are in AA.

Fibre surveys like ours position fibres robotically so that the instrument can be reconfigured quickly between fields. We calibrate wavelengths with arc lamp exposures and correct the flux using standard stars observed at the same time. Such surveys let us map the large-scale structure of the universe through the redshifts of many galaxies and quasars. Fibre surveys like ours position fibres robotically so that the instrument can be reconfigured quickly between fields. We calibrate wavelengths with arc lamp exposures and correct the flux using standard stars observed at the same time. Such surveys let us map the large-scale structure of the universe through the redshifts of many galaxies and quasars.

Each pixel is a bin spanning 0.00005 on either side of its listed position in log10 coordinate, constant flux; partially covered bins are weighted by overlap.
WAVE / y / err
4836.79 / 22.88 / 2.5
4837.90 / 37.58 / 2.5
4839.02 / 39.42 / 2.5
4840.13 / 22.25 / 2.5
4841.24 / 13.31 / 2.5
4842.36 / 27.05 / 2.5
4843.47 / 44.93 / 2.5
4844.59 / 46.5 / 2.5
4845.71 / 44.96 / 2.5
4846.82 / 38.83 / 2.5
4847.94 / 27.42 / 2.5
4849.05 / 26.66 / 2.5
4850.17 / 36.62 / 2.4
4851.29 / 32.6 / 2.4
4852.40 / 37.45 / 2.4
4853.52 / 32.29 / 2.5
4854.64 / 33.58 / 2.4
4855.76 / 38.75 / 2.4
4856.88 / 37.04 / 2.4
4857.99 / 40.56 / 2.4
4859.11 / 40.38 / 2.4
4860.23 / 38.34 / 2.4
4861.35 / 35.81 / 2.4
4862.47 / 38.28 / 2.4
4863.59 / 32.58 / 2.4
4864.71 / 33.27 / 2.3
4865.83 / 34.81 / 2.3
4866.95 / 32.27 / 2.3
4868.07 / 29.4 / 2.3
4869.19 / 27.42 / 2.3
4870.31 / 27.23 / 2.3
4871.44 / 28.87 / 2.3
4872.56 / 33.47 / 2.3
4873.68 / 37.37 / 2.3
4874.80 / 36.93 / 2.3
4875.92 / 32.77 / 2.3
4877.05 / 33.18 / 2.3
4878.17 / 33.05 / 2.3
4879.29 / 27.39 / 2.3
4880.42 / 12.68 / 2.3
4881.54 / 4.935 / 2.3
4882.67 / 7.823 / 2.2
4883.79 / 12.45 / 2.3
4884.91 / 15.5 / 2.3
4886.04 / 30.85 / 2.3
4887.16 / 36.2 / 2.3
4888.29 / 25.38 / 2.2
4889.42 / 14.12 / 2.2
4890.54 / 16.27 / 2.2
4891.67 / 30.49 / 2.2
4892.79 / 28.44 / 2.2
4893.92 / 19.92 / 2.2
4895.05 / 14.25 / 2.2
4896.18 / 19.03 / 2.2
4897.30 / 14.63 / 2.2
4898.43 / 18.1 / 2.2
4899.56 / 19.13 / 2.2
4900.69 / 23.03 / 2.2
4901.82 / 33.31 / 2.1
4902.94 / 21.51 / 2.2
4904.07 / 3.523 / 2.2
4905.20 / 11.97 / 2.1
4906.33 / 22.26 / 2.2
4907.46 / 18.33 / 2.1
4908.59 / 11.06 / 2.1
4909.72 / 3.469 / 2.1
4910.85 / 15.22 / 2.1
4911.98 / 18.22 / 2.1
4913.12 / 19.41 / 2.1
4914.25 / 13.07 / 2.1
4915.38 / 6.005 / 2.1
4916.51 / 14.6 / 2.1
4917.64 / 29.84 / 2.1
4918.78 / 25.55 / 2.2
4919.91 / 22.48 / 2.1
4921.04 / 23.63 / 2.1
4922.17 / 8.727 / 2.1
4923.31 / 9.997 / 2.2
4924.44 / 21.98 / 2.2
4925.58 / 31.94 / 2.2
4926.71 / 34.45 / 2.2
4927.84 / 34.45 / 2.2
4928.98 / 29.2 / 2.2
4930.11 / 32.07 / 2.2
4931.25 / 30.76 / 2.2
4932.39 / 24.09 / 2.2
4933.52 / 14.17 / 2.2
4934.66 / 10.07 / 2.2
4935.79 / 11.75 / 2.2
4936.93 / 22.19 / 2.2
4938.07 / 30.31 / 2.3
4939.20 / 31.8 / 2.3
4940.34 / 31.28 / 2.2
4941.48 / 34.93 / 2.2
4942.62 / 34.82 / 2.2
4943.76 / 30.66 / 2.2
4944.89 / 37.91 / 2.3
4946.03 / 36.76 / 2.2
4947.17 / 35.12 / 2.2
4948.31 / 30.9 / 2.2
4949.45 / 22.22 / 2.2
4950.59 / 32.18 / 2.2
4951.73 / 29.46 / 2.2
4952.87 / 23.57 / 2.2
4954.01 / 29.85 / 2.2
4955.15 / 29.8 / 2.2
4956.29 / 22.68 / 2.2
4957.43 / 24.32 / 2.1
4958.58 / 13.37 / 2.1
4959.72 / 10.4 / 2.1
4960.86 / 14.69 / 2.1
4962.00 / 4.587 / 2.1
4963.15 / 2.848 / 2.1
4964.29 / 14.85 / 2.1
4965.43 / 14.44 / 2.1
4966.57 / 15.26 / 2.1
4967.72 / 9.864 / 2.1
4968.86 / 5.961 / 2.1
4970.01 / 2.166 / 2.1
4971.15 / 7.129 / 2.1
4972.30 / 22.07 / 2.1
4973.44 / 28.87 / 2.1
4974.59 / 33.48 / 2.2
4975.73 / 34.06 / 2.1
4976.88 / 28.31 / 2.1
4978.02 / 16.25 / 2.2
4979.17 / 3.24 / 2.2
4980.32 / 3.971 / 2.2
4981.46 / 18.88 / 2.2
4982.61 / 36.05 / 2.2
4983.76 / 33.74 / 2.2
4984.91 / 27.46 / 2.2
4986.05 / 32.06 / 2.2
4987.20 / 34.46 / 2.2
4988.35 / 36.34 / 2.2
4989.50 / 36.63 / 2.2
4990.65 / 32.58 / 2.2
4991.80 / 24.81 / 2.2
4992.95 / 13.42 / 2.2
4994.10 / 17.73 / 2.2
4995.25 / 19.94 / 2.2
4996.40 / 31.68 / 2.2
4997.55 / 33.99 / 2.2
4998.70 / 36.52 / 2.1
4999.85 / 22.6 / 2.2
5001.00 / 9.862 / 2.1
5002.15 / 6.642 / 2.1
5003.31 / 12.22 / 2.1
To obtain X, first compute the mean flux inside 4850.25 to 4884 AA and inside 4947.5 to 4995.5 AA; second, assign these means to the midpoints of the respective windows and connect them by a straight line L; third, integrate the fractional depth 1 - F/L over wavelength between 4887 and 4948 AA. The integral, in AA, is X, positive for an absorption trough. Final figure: 8.42 AA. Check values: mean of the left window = 31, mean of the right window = 21.4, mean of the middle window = 22.4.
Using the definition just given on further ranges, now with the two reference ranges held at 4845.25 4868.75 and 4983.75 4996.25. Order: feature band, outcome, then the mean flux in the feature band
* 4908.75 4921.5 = 5.9 AA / 17.2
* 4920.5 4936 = 4.2 AA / 22.9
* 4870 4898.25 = 8.5 AA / 23.6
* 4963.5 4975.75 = 5.5 AA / 16.1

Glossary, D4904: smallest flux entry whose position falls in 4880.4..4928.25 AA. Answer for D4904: 3.469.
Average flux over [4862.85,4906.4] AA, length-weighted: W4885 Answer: 24.1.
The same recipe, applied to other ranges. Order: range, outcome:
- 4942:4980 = 21.2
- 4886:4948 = 22.6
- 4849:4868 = 35.4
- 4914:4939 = 22.1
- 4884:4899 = 21.6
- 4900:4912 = 16.5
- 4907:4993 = 22.4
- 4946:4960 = 26.1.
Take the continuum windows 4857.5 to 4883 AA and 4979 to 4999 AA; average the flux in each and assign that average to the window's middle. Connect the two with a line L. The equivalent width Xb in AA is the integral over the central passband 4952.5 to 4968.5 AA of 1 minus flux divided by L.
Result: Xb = 6.6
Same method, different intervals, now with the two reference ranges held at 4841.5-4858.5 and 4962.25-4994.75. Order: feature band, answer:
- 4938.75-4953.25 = -4.18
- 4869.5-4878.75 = 0.10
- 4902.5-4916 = 7.16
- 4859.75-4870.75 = 0.39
